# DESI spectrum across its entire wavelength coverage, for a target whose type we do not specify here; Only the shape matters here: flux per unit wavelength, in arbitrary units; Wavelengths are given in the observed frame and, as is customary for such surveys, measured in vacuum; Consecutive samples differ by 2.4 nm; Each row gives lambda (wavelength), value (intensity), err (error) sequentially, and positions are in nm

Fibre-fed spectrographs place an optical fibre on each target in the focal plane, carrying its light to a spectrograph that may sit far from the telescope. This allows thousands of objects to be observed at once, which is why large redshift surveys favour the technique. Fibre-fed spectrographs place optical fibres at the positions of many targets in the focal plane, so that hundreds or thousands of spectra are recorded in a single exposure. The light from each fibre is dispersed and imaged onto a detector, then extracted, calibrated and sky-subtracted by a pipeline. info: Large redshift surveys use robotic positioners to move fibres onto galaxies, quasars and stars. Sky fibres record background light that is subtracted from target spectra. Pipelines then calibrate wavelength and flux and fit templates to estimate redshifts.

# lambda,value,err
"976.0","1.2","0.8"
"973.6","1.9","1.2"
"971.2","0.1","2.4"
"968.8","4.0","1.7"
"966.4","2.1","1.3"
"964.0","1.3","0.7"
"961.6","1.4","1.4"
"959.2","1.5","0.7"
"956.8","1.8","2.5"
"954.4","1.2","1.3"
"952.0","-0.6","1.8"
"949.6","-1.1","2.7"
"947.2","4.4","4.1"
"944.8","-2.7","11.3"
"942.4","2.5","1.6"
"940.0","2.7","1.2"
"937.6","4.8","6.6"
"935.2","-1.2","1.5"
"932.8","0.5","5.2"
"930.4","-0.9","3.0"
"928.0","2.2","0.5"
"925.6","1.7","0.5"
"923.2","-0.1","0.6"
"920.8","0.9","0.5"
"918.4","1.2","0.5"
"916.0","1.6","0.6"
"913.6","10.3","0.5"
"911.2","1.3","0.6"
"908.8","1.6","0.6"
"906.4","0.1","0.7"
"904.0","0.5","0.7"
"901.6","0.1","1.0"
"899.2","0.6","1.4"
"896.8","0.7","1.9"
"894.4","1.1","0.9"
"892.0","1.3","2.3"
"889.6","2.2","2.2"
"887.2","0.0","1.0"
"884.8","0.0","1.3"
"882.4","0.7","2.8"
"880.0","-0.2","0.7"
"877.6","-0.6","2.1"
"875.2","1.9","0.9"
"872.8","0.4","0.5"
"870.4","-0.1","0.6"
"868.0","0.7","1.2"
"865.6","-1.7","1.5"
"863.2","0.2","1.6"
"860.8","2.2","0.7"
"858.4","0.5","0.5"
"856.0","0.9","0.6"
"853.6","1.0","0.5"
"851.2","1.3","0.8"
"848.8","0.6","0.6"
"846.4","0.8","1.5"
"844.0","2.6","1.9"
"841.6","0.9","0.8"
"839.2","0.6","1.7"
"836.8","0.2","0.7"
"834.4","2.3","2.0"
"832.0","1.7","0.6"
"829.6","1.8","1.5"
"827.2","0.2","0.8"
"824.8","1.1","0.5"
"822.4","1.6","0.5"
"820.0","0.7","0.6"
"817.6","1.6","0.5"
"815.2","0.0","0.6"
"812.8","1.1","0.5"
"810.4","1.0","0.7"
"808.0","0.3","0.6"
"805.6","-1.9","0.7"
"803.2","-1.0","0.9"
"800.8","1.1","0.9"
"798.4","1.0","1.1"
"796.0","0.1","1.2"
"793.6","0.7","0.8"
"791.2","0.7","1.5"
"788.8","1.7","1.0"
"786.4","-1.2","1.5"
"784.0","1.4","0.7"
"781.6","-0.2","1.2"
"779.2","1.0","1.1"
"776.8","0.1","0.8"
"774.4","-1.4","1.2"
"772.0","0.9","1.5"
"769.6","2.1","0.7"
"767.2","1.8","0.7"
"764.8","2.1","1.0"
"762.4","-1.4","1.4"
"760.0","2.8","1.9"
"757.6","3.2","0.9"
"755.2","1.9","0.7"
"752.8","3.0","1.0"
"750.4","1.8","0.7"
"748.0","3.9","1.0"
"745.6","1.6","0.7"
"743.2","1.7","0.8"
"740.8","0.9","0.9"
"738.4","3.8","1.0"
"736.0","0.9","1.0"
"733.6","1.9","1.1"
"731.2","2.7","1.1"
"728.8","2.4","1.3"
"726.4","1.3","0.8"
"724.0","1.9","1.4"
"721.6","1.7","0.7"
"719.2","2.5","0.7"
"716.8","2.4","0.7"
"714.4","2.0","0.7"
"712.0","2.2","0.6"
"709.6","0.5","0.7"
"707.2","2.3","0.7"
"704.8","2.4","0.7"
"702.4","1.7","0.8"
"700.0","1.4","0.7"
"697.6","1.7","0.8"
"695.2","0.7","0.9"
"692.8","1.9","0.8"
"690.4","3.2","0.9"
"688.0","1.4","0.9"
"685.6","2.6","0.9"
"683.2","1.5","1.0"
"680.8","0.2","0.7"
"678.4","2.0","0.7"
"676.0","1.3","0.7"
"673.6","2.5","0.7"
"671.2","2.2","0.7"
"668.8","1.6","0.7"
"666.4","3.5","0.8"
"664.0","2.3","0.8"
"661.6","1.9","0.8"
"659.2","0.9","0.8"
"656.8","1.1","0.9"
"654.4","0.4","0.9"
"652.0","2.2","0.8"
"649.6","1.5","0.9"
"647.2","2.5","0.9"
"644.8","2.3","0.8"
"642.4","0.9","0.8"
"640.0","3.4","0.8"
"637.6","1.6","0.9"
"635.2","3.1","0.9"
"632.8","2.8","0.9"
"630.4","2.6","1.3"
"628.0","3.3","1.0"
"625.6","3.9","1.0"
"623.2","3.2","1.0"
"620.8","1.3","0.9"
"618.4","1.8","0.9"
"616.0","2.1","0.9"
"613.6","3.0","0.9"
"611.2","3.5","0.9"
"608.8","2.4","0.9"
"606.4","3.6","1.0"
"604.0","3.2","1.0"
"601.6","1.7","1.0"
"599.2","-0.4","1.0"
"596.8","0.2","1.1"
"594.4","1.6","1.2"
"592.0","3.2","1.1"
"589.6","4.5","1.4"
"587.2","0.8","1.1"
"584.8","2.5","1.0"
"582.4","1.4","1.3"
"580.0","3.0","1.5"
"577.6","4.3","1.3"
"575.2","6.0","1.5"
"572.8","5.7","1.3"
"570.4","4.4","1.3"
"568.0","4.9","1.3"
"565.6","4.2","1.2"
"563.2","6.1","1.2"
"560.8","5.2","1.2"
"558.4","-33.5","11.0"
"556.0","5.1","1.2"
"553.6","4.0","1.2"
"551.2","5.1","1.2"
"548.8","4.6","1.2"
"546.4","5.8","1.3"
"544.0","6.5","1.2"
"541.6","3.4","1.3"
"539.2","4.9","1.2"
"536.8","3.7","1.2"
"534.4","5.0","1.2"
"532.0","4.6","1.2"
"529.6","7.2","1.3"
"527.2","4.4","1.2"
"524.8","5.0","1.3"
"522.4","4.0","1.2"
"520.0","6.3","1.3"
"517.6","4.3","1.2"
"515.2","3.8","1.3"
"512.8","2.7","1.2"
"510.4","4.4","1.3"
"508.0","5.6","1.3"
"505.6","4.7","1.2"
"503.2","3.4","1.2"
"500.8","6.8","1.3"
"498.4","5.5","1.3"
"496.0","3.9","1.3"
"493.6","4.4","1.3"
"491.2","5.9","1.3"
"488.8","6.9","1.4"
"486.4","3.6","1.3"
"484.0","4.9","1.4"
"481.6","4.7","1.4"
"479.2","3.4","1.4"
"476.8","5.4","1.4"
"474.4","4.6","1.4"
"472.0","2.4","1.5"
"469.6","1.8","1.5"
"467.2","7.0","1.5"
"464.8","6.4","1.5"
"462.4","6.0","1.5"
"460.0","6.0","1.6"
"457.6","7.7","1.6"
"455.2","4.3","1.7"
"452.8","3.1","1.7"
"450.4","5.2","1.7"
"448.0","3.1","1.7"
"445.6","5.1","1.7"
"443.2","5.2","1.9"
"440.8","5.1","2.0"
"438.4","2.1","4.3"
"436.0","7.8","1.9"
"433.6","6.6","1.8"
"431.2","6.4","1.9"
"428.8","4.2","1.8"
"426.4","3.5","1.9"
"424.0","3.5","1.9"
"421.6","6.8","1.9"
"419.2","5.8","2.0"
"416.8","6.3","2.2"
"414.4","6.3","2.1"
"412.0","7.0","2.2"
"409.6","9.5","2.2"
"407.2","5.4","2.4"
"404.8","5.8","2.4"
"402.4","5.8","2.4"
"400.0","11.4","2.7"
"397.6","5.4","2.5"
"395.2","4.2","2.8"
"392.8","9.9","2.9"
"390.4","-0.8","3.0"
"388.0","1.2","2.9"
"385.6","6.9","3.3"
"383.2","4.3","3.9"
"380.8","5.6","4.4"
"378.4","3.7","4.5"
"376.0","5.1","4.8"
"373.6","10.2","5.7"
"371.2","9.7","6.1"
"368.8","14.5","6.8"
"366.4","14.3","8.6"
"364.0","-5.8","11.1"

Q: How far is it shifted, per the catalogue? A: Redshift 1.449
